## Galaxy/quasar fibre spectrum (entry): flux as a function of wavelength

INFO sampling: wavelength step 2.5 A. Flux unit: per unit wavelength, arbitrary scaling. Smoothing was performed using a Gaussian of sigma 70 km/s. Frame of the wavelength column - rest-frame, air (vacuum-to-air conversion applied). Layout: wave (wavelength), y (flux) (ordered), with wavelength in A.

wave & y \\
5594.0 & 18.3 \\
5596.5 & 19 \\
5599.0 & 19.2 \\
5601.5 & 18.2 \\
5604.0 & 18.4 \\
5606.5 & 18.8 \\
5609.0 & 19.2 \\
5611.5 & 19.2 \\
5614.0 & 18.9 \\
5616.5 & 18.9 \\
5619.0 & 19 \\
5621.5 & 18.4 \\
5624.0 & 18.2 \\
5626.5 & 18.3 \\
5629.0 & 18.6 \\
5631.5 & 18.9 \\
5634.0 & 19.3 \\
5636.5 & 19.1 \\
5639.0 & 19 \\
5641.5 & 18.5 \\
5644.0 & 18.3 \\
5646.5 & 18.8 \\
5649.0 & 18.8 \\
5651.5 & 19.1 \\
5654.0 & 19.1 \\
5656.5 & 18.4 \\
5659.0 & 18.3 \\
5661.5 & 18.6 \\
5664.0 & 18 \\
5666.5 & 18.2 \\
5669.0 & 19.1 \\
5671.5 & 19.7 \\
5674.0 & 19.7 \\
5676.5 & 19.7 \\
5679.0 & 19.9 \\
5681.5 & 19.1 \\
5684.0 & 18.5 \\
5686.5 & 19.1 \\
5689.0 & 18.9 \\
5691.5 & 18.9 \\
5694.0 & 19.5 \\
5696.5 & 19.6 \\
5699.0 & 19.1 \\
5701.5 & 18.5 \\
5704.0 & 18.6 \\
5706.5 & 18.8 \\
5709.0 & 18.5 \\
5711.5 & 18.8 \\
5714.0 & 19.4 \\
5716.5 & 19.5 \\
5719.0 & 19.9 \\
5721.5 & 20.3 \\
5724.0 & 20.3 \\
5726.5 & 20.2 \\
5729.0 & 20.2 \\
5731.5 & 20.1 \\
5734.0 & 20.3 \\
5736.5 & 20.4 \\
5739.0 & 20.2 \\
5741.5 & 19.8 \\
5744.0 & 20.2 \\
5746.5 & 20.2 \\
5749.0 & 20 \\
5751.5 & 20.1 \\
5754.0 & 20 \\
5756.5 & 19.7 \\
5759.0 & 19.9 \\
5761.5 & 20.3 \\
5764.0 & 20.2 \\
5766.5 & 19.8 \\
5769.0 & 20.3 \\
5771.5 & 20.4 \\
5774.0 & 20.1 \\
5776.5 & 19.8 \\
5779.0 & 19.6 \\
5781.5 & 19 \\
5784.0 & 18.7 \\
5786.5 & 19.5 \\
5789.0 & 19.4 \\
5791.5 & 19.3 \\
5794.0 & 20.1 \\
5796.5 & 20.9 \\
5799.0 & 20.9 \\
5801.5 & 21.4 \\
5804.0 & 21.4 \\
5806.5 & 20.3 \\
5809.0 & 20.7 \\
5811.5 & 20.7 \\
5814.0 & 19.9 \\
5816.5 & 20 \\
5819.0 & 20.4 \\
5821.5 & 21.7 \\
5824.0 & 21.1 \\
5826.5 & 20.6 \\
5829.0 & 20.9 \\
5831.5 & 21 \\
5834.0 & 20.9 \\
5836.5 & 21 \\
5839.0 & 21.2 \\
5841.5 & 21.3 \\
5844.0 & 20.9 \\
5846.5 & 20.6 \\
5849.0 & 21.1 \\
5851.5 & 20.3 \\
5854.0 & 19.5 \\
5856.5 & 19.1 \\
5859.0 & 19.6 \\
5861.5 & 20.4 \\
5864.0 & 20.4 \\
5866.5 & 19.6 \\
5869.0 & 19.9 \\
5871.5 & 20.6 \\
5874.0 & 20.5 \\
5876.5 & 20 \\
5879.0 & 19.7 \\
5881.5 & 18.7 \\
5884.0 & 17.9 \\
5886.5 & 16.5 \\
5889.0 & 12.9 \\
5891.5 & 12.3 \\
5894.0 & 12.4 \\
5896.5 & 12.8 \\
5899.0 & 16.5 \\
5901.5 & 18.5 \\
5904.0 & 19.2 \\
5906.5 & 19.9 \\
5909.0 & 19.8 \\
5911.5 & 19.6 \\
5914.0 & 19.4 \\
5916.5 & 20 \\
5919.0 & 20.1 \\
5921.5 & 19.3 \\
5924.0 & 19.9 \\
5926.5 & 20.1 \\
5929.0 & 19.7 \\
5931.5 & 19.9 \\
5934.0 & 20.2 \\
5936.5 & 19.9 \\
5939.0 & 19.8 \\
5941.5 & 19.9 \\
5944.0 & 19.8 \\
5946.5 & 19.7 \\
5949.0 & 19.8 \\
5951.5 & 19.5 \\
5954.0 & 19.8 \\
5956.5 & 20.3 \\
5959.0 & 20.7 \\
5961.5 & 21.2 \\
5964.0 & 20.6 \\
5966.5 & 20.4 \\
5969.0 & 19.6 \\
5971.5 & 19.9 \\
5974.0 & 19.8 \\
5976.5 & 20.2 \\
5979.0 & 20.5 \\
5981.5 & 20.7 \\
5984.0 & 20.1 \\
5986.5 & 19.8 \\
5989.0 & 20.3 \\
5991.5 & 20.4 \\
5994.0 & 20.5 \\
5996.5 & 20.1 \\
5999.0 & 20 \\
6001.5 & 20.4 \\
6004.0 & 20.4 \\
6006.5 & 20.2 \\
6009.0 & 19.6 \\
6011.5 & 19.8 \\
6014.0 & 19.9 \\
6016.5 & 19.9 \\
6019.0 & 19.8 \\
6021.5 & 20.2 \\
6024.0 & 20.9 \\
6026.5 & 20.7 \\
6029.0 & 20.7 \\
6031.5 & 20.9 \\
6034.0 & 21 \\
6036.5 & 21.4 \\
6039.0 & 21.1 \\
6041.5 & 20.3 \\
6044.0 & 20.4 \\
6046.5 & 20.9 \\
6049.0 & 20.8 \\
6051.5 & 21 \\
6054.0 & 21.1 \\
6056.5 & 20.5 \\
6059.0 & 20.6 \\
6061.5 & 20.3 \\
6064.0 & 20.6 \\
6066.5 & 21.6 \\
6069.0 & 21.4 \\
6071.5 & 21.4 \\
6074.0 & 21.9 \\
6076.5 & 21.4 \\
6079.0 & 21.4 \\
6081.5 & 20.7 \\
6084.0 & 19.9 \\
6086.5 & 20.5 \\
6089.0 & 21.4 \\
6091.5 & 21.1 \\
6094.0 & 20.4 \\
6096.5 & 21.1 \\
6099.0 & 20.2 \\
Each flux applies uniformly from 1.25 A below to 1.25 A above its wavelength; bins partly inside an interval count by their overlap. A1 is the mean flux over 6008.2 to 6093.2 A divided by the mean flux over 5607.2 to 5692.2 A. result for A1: 1.10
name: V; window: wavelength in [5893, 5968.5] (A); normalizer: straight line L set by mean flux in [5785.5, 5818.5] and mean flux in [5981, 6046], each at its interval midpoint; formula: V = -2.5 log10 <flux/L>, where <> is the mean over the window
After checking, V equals 0.057 mag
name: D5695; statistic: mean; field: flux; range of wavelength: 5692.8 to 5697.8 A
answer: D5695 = 19.5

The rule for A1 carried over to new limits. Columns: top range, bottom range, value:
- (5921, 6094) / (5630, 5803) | 1.05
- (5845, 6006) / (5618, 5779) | 1.00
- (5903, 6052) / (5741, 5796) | 1.02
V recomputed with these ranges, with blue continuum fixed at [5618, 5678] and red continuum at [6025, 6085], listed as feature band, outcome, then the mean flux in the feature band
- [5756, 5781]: -0.03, 20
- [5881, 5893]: 0.29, 15.4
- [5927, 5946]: 0.02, 19.9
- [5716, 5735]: -0.05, 20.1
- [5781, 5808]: -0.03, 20.1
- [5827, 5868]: -0.03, 20.5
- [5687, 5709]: 0.01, 19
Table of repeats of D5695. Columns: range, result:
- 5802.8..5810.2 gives 20.8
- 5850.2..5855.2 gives 19.9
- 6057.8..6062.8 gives 20.4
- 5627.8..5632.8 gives 18.8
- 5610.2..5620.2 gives 19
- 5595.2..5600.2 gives 19.1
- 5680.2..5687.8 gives 18.9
